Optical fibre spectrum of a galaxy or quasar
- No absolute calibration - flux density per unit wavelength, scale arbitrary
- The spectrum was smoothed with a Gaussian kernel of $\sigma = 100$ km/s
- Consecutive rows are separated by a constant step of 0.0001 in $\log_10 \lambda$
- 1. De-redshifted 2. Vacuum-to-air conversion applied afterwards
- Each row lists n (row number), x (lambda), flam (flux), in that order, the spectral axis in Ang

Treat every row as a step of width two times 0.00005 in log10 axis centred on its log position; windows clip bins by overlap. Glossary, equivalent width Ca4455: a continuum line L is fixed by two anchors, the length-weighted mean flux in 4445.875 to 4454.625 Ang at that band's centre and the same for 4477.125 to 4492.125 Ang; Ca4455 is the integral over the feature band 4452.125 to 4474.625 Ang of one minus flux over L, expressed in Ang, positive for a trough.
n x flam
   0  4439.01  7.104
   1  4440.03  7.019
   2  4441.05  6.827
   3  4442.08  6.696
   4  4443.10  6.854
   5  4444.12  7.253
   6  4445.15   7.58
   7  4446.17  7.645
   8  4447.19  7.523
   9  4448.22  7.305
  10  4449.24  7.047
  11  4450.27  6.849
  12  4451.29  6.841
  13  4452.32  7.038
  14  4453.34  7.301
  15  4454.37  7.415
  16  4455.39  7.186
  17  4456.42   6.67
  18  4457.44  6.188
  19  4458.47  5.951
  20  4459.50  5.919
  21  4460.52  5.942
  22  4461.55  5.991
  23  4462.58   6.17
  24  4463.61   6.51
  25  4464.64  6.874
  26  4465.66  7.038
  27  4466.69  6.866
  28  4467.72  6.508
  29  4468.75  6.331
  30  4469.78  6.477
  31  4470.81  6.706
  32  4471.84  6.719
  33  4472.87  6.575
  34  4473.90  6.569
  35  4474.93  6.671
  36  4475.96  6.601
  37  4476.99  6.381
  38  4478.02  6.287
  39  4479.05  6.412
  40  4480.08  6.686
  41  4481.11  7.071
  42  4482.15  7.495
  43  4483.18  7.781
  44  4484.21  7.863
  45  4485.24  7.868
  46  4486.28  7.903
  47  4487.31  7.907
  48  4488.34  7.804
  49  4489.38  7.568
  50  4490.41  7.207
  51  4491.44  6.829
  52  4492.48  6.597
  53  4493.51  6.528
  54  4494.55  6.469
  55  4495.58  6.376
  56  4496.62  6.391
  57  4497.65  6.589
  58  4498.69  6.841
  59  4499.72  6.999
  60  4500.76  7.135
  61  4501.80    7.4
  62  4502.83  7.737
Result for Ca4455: 2.04 Ang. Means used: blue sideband 7.2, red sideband 7.3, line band 6.58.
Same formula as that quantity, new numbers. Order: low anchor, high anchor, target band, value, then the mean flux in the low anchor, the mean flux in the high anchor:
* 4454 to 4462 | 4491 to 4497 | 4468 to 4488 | -1.5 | 6.4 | 6.52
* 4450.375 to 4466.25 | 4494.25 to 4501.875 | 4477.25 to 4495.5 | -1.2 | 6.61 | 6.75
